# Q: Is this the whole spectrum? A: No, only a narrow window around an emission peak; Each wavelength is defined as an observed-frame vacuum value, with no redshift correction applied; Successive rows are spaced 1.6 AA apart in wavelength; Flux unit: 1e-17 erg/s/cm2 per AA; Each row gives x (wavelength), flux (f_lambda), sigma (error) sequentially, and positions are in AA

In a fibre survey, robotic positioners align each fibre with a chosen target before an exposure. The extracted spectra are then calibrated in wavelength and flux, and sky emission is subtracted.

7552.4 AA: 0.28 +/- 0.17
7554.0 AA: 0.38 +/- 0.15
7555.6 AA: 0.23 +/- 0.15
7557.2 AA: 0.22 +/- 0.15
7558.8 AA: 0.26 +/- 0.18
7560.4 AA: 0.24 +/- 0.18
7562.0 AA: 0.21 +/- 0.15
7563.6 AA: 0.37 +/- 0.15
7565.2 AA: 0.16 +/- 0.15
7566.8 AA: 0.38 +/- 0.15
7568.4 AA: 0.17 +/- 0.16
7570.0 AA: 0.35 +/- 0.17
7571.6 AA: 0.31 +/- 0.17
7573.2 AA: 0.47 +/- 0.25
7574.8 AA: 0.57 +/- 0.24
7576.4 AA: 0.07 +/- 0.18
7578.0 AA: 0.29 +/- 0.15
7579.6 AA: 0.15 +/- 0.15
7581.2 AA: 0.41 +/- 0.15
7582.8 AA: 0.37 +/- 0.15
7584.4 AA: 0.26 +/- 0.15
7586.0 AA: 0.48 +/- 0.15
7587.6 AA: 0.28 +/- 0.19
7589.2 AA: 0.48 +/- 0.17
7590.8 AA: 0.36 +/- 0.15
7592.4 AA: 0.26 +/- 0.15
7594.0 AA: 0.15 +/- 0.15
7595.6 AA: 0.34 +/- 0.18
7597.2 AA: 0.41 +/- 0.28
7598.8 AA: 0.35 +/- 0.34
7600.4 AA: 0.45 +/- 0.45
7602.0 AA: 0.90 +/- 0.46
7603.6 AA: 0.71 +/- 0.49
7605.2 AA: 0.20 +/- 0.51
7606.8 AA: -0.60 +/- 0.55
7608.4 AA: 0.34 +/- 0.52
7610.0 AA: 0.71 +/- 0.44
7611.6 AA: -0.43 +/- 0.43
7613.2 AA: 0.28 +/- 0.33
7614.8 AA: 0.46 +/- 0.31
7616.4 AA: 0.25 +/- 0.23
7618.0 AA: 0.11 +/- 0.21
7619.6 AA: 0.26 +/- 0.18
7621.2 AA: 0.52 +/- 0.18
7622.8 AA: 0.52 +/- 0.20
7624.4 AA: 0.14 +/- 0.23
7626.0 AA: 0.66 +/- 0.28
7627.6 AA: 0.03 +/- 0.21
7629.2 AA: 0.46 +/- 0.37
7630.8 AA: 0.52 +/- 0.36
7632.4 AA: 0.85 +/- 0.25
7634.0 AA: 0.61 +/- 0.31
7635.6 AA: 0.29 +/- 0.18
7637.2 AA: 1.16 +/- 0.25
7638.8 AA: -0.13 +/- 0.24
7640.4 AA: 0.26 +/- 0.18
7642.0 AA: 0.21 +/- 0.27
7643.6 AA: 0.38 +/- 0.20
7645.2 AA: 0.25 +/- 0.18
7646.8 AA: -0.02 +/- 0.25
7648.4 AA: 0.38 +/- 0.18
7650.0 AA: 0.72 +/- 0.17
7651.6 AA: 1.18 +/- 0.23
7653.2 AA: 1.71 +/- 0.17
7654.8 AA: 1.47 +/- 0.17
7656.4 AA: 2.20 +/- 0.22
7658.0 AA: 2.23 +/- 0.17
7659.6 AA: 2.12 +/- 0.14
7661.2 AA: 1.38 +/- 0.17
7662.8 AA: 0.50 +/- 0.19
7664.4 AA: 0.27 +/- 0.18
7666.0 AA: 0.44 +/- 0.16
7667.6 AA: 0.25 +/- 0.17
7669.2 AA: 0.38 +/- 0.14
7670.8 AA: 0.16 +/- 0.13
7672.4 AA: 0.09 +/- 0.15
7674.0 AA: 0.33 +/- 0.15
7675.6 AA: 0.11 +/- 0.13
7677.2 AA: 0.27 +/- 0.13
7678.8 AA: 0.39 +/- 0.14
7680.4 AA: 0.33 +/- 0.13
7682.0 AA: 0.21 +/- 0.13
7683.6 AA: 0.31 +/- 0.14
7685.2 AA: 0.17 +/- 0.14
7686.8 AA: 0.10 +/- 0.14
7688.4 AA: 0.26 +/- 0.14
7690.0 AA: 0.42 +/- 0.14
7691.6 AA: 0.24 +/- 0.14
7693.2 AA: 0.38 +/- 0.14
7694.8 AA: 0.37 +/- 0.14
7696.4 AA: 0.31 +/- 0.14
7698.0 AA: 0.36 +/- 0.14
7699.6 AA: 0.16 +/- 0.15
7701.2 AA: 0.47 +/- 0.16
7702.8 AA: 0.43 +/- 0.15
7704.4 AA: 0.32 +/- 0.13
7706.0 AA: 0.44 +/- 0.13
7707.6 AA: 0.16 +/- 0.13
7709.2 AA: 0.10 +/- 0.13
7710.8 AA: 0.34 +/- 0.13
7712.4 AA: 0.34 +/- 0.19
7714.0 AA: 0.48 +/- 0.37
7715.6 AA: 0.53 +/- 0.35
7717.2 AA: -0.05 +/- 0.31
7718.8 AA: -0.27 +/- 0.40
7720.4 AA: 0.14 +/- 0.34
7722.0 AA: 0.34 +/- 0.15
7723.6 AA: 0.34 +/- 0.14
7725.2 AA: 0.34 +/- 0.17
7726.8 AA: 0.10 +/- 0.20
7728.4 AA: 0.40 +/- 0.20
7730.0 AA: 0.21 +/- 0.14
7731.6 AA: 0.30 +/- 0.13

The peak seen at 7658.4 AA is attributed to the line [O II] 3727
